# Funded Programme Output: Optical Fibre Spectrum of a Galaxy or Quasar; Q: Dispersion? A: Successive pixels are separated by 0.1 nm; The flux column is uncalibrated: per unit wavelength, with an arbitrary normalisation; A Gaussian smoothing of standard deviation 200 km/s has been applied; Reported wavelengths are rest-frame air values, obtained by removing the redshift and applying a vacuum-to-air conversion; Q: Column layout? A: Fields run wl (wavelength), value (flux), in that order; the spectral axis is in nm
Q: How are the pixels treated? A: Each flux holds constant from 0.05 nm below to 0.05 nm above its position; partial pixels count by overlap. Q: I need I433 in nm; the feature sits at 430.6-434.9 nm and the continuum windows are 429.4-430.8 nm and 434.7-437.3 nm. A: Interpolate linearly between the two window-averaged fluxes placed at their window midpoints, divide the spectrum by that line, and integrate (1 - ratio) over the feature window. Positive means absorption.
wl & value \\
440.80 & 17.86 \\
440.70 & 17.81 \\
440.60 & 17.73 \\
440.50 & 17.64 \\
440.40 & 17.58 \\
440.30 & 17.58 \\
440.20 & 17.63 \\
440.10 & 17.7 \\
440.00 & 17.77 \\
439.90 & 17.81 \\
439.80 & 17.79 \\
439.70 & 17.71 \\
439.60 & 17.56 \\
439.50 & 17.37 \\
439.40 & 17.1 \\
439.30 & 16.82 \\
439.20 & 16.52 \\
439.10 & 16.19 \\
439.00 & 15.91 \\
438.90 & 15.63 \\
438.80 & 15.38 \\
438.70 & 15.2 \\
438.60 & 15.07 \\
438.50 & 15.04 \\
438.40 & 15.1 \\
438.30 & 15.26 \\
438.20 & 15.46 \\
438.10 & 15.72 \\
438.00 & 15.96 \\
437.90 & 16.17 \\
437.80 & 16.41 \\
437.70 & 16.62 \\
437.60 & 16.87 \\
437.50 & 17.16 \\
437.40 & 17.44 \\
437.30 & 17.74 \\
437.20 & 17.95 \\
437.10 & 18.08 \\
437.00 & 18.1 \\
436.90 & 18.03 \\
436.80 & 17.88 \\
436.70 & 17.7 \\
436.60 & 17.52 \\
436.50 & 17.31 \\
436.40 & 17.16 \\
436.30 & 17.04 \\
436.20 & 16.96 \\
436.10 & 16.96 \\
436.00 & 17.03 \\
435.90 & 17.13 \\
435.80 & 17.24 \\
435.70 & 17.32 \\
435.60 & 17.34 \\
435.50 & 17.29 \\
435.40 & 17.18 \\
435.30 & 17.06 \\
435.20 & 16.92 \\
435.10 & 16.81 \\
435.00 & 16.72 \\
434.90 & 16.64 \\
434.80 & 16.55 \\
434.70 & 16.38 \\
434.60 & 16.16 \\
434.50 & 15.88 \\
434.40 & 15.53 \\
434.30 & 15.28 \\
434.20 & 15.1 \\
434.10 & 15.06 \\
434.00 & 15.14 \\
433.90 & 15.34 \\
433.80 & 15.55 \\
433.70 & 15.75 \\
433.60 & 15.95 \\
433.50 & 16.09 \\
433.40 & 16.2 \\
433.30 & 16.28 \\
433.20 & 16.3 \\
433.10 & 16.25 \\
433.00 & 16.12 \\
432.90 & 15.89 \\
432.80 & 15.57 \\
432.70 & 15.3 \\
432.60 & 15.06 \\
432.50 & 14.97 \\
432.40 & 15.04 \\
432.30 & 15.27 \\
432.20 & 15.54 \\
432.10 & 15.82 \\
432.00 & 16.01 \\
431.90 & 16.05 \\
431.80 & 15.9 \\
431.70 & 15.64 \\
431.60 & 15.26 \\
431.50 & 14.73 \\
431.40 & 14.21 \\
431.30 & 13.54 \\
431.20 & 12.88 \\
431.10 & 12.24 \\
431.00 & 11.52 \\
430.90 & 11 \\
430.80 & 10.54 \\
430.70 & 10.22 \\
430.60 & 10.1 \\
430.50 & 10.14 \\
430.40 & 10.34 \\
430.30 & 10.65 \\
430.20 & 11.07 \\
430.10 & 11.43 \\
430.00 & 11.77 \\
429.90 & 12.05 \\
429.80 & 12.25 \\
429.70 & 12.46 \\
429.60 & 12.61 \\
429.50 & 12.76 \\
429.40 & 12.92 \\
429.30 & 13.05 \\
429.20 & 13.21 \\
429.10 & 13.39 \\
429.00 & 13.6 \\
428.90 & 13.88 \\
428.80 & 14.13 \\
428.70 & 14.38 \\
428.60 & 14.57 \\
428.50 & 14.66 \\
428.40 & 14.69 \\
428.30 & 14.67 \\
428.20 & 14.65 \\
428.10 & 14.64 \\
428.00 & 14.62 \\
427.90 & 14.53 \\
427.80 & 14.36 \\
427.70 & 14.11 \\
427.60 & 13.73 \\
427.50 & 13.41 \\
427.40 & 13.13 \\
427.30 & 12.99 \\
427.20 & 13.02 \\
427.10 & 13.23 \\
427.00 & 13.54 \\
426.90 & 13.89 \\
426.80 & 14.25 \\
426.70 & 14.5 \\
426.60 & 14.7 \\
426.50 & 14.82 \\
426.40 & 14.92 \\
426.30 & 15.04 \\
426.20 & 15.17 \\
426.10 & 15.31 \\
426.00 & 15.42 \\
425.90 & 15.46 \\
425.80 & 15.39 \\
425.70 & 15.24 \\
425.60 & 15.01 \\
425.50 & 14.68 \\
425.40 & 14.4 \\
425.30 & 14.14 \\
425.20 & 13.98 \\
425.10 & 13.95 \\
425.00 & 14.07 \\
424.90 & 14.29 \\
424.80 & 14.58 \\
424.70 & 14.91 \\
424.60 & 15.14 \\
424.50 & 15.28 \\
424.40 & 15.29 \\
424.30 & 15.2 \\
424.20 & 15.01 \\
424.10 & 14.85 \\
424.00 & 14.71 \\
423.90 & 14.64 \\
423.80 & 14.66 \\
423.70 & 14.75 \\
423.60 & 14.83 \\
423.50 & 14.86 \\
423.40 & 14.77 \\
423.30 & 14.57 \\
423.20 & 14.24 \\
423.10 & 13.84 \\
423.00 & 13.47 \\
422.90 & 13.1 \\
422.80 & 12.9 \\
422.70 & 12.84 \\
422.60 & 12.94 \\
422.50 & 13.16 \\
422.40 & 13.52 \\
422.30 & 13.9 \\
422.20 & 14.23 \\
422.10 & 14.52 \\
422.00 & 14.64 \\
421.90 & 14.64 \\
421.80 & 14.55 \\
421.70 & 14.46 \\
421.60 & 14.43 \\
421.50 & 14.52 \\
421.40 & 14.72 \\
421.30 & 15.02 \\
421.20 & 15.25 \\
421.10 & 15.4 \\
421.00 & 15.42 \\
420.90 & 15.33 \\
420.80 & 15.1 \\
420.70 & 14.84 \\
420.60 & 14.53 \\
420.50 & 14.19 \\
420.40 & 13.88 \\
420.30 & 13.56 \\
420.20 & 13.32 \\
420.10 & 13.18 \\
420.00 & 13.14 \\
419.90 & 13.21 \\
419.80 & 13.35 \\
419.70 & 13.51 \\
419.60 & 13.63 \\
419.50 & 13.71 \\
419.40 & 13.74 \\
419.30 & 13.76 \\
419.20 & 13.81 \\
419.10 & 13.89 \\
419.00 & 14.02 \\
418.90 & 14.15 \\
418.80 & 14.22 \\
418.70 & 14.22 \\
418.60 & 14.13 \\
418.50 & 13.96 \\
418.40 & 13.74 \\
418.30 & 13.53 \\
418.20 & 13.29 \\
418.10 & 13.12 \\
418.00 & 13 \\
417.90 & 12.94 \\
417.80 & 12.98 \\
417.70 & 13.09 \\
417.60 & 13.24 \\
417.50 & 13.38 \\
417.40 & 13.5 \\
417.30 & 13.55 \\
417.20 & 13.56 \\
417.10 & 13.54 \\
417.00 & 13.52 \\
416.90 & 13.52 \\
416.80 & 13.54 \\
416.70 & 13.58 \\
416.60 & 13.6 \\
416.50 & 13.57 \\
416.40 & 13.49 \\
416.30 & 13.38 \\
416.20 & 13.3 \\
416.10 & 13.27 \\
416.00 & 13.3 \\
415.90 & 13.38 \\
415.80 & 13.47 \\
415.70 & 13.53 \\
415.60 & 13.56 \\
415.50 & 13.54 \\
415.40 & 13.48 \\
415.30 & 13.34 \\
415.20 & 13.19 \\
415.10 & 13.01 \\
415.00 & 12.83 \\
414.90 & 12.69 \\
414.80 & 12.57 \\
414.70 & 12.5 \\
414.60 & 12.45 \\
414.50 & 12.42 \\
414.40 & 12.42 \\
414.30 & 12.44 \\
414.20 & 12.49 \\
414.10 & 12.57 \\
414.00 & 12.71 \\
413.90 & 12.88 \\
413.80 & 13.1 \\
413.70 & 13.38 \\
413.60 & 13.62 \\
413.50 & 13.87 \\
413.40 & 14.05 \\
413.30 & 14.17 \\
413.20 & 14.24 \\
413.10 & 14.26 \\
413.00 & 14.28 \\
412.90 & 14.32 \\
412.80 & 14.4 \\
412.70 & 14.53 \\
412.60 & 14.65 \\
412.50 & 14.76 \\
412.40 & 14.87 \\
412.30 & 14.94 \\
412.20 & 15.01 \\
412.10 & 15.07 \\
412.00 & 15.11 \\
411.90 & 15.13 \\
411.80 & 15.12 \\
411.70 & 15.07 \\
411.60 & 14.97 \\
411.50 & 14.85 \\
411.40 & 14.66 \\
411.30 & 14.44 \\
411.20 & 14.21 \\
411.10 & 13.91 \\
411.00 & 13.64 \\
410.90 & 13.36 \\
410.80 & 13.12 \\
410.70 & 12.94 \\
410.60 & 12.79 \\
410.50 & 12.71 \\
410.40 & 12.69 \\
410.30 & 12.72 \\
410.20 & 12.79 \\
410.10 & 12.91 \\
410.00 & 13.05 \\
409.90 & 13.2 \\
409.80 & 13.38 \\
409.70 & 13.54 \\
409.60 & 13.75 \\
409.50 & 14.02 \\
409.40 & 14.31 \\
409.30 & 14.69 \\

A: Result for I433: -0.28 nm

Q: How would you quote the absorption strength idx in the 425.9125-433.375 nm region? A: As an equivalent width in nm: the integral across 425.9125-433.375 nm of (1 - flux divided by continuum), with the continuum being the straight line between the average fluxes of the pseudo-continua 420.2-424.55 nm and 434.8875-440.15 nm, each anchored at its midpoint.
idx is 0.82 nm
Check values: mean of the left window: 14.4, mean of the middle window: 13.9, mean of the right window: 16.9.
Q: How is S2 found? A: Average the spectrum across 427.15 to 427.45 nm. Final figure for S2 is 13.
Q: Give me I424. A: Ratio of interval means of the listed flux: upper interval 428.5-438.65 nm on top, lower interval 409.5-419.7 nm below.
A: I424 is 1.1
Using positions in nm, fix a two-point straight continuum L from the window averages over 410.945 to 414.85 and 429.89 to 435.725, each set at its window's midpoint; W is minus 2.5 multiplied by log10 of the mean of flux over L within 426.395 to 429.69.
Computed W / 0.05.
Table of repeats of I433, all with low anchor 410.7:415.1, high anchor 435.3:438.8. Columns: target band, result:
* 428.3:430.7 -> 0.49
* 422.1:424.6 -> 0.15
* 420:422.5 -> 0.08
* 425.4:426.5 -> 0.02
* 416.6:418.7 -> 0.14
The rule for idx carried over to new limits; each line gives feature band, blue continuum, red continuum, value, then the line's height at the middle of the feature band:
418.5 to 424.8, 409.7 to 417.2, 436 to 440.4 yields 0.19 nm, 14.7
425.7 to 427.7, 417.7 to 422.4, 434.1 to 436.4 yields 0.11 nm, 15.2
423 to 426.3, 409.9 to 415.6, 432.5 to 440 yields 0.08 nm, 15.1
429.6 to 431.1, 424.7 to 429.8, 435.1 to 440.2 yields 0.38 nm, 15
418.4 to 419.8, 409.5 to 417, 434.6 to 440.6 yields 0.05 nm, 14.4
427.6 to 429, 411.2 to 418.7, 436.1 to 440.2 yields 0.10 nm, 15.5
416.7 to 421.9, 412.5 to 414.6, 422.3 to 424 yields -0.04 nm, 13.8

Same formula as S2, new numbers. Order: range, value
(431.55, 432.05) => 15.8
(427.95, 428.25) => 14.6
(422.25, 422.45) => 13.7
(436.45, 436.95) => 17.7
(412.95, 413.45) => 14.2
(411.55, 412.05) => 15.1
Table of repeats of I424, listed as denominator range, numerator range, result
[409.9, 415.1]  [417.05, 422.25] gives 1.02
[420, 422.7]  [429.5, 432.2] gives 0.89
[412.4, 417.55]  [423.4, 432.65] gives 1.04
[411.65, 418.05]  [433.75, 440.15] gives 1.22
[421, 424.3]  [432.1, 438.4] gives 1.15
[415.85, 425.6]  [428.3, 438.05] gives 1.08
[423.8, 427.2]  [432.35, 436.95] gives 1.12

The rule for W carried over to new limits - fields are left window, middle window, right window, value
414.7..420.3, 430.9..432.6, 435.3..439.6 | 0.09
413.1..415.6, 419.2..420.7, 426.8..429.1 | -0.01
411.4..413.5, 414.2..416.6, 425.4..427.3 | 0.12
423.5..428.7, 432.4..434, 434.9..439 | 0.02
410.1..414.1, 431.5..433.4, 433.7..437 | 0.05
